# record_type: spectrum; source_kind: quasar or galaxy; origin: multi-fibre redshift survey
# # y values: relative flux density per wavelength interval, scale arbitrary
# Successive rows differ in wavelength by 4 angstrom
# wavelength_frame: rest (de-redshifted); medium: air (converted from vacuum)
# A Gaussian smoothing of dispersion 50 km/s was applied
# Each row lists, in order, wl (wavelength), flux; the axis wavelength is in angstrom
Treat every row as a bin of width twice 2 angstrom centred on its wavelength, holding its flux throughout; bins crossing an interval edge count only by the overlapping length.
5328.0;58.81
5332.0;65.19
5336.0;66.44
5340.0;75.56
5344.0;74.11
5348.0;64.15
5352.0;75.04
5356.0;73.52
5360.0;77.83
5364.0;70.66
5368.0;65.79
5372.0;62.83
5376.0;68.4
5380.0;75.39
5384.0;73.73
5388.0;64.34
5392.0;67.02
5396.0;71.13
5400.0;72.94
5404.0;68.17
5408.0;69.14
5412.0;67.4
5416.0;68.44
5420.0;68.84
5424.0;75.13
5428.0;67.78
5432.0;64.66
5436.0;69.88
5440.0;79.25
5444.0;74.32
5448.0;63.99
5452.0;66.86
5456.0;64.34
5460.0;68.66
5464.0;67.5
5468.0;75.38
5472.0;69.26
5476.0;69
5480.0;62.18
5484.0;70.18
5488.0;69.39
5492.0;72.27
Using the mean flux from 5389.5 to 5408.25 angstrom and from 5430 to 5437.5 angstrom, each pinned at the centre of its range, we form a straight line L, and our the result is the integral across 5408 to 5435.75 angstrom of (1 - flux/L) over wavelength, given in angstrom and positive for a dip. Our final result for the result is -0.36 angstrom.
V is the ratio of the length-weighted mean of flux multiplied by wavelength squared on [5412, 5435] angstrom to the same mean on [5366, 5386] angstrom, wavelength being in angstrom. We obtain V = 1.01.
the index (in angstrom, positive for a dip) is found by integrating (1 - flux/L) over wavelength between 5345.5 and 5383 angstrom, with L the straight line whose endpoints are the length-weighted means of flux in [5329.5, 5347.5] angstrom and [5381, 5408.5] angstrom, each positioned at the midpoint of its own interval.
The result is -0.5 angstrom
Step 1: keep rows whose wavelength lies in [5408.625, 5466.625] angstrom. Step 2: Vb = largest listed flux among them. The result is 79.25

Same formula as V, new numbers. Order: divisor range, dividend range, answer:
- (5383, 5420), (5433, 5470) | 1.03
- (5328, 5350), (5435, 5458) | 1.07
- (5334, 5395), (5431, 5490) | 1.02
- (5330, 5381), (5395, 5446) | 1.03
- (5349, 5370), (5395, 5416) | 0.98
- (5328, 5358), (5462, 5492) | 1.04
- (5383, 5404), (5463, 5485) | 1.02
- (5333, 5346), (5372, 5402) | 1.00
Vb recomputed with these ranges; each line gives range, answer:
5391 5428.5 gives 75.13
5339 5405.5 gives 77.83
